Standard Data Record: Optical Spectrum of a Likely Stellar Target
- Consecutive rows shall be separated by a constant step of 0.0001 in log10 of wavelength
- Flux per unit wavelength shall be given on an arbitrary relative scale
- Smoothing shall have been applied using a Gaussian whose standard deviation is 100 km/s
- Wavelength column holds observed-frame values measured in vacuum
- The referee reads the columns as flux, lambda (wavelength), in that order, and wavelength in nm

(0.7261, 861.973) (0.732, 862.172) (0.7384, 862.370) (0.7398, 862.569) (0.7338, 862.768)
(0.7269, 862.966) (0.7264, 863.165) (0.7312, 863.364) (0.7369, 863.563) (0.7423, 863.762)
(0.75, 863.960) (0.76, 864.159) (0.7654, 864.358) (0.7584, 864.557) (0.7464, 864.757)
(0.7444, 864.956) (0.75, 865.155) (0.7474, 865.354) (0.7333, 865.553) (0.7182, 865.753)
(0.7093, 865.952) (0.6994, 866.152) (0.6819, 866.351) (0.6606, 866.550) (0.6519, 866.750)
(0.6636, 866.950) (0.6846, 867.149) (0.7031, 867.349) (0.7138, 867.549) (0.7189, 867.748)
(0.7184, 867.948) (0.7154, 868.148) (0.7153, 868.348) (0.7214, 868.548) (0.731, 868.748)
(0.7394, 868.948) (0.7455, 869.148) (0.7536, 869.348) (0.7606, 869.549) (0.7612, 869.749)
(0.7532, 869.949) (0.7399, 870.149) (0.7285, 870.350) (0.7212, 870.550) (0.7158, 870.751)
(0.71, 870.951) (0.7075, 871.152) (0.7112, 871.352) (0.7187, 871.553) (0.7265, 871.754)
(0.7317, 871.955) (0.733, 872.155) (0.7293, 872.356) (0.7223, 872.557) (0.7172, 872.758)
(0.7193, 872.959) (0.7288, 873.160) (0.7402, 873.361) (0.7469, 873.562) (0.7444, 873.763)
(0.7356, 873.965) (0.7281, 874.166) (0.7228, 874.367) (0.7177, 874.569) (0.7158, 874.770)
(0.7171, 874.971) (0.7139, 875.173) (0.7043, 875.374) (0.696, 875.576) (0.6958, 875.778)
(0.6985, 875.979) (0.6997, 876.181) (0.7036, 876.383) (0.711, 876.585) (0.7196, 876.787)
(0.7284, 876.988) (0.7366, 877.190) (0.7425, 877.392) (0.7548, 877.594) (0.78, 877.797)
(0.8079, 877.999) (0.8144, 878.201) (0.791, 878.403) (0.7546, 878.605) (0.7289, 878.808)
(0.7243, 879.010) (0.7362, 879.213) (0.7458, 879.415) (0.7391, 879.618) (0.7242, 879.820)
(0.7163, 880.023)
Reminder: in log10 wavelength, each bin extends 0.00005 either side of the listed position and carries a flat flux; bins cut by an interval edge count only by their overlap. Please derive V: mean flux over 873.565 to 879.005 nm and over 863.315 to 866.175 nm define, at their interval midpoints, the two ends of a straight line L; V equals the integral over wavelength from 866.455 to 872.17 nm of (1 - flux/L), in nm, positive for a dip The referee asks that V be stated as 0.14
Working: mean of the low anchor 0.741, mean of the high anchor 0.733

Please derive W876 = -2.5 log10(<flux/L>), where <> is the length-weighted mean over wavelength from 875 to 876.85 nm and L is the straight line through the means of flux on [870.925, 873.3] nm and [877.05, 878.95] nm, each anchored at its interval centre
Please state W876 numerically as 0.07 mag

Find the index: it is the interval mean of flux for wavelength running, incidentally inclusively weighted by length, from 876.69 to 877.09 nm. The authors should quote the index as 0.726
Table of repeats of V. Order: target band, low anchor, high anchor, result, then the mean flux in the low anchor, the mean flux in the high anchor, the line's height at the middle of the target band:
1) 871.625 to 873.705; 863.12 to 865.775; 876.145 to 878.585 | 0.05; 0.745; 0.751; 0.749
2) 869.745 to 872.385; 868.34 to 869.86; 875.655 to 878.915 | 0.06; 0.743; 0.741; 0.742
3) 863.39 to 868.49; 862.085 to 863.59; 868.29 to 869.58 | 0.11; 0.733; 0.737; 0.735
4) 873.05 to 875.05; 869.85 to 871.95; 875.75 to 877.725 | -0.02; 0.723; 0.721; 0.722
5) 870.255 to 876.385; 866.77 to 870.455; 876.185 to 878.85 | 0.15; 0.724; 0.75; 0.738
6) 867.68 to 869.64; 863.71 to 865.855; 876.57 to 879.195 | 0.04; 0.747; 0.754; 0.749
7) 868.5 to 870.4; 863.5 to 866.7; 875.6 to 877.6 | -0.05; 0.73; 0.717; 0.725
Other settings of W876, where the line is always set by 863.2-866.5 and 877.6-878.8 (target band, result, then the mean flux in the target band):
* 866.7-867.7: 0.08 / 0.687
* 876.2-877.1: 0.09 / 0.715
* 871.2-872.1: 0.05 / 0.722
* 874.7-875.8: 0.09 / 0.708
